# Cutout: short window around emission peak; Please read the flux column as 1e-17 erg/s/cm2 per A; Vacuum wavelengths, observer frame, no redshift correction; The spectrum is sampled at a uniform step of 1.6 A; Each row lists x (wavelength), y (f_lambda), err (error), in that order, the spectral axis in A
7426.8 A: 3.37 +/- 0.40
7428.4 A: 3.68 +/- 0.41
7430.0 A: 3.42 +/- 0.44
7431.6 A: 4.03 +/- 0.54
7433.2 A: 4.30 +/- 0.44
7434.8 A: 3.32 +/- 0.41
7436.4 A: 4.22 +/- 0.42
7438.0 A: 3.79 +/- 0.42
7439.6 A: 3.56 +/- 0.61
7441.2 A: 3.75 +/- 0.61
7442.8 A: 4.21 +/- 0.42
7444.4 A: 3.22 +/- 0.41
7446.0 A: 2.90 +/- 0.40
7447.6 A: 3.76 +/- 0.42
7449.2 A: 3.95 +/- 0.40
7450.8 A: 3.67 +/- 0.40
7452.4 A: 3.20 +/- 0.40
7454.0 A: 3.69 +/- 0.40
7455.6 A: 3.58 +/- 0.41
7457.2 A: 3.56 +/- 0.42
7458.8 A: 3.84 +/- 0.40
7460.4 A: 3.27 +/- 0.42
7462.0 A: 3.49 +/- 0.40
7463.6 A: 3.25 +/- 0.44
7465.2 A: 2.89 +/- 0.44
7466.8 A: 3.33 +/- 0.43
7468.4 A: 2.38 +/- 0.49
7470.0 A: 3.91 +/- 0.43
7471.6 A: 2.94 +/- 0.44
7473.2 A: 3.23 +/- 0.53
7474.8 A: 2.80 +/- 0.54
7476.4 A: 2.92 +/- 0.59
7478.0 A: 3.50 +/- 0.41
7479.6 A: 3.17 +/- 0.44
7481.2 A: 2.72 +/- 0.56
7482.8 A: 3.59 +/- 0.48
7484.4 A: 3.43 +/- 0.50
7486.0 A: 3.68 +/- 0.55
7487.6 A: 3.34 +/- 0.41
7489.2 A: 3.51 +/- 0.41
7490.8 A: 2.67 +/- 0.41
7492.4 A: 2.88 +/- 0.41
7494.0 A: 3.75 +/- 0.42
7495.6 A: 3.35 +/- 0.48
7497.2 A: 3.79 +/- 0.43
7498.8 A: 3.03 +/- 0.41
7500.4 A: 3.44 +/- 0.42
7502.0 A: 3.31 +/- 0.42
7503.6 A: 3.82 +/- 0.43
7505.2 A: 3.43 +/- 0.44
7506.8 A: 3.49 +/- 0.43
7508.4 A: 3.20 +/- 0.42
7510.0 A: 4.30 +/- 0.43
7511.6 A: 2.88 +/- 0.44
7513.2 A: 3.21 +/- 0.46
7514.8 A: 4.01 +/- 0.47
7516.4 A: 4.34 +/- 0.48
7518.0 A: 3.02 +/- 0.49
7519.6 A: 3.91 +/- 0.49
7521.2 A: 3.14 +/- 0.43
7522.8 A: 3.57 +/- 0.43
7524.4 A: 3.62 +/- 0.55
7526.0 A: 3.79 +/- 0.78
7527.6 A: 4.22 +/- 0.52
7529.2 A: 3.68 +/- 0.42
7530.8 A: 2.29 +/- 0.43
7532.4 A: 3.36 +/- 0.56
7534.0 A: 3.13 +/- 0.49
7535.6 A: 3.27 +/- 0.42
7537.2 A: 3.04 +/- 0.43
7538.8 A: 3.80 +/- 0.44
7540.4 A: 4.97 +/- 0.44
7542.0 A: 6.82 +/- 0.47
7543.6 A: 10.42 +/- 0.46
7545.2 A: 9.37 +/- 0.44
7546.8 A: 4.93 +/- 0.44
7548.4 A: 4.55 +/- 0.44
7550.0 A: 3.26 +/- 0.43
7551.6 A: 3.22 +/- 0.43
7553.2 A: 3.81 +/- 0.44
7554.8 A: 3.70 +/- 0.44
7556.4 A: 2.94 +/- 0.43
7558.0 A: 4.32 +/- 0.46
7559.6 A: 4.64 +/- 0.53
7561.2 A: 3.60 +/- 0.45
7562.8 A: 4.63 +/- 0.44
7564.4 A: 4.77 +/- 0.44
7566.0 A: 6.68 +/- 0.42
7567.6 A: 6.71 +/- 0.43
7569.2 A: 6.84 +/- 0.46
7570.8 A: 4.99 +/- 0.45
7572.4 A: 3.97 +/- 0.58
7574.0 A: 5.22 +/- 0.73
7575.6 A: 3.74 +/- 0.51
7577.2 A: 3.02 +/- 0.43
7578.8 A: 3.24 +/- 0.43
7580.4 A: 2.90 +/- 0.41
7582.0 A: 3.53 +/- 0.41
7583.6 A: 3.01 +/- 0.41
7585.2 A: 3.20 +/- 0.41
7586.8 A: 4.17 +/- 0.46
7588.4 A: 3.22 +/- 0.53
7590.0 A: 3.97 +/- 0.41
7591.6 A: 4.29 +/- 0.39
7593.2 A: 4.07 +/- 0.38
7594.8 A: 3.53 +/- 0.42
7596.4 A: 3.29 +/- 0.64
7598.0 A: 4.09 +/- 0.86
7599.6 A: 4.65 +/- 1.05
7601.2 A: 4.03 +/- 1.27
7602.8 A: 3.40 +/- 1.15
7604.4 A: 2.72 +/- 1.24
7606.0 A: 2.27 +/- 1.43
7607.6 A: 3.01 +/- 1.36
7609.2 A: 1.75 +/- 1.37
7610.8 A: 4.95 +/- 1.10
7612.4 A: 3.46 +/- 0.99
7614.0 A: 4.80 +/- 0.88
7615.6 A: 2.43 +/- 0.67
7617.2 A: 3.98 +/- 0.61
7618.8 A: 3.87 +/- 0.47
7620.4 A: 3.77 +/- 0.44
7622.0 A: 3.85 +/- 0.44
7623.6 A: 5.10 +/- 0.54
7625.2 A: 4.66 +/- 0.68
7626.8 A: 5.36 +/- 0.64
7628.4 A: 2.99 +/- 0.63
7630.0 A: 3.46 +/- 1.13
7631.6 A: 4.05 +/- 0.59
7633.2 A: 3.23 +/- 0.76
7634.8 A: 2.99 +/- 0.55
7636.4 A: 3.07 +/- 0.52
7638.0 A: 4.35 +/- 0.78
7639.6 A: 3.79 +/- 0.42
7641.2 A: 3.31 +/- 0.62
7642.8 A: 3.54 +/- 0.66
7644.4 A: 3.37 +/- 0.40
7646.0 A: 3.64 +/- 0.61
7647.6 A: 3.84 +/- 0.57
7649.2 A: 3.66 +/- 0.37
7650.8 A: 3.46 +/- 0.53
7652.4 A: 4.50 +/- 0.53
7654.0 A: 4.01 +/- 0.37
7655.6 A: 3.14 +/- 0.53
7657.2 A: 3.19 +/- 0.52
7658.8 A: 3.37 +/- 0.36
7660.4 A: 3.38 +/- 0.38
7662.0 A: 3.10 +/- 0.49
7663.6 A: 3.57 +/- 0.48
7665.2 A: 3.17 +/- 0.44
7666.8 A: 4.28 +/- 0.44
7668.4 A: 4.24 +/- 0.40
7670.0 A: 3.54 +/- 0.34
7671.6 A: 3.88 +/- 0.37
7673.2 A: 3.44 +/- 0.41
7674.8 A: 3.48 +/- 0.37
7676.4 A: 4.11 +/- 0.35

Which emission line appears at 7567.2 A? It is [N II]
